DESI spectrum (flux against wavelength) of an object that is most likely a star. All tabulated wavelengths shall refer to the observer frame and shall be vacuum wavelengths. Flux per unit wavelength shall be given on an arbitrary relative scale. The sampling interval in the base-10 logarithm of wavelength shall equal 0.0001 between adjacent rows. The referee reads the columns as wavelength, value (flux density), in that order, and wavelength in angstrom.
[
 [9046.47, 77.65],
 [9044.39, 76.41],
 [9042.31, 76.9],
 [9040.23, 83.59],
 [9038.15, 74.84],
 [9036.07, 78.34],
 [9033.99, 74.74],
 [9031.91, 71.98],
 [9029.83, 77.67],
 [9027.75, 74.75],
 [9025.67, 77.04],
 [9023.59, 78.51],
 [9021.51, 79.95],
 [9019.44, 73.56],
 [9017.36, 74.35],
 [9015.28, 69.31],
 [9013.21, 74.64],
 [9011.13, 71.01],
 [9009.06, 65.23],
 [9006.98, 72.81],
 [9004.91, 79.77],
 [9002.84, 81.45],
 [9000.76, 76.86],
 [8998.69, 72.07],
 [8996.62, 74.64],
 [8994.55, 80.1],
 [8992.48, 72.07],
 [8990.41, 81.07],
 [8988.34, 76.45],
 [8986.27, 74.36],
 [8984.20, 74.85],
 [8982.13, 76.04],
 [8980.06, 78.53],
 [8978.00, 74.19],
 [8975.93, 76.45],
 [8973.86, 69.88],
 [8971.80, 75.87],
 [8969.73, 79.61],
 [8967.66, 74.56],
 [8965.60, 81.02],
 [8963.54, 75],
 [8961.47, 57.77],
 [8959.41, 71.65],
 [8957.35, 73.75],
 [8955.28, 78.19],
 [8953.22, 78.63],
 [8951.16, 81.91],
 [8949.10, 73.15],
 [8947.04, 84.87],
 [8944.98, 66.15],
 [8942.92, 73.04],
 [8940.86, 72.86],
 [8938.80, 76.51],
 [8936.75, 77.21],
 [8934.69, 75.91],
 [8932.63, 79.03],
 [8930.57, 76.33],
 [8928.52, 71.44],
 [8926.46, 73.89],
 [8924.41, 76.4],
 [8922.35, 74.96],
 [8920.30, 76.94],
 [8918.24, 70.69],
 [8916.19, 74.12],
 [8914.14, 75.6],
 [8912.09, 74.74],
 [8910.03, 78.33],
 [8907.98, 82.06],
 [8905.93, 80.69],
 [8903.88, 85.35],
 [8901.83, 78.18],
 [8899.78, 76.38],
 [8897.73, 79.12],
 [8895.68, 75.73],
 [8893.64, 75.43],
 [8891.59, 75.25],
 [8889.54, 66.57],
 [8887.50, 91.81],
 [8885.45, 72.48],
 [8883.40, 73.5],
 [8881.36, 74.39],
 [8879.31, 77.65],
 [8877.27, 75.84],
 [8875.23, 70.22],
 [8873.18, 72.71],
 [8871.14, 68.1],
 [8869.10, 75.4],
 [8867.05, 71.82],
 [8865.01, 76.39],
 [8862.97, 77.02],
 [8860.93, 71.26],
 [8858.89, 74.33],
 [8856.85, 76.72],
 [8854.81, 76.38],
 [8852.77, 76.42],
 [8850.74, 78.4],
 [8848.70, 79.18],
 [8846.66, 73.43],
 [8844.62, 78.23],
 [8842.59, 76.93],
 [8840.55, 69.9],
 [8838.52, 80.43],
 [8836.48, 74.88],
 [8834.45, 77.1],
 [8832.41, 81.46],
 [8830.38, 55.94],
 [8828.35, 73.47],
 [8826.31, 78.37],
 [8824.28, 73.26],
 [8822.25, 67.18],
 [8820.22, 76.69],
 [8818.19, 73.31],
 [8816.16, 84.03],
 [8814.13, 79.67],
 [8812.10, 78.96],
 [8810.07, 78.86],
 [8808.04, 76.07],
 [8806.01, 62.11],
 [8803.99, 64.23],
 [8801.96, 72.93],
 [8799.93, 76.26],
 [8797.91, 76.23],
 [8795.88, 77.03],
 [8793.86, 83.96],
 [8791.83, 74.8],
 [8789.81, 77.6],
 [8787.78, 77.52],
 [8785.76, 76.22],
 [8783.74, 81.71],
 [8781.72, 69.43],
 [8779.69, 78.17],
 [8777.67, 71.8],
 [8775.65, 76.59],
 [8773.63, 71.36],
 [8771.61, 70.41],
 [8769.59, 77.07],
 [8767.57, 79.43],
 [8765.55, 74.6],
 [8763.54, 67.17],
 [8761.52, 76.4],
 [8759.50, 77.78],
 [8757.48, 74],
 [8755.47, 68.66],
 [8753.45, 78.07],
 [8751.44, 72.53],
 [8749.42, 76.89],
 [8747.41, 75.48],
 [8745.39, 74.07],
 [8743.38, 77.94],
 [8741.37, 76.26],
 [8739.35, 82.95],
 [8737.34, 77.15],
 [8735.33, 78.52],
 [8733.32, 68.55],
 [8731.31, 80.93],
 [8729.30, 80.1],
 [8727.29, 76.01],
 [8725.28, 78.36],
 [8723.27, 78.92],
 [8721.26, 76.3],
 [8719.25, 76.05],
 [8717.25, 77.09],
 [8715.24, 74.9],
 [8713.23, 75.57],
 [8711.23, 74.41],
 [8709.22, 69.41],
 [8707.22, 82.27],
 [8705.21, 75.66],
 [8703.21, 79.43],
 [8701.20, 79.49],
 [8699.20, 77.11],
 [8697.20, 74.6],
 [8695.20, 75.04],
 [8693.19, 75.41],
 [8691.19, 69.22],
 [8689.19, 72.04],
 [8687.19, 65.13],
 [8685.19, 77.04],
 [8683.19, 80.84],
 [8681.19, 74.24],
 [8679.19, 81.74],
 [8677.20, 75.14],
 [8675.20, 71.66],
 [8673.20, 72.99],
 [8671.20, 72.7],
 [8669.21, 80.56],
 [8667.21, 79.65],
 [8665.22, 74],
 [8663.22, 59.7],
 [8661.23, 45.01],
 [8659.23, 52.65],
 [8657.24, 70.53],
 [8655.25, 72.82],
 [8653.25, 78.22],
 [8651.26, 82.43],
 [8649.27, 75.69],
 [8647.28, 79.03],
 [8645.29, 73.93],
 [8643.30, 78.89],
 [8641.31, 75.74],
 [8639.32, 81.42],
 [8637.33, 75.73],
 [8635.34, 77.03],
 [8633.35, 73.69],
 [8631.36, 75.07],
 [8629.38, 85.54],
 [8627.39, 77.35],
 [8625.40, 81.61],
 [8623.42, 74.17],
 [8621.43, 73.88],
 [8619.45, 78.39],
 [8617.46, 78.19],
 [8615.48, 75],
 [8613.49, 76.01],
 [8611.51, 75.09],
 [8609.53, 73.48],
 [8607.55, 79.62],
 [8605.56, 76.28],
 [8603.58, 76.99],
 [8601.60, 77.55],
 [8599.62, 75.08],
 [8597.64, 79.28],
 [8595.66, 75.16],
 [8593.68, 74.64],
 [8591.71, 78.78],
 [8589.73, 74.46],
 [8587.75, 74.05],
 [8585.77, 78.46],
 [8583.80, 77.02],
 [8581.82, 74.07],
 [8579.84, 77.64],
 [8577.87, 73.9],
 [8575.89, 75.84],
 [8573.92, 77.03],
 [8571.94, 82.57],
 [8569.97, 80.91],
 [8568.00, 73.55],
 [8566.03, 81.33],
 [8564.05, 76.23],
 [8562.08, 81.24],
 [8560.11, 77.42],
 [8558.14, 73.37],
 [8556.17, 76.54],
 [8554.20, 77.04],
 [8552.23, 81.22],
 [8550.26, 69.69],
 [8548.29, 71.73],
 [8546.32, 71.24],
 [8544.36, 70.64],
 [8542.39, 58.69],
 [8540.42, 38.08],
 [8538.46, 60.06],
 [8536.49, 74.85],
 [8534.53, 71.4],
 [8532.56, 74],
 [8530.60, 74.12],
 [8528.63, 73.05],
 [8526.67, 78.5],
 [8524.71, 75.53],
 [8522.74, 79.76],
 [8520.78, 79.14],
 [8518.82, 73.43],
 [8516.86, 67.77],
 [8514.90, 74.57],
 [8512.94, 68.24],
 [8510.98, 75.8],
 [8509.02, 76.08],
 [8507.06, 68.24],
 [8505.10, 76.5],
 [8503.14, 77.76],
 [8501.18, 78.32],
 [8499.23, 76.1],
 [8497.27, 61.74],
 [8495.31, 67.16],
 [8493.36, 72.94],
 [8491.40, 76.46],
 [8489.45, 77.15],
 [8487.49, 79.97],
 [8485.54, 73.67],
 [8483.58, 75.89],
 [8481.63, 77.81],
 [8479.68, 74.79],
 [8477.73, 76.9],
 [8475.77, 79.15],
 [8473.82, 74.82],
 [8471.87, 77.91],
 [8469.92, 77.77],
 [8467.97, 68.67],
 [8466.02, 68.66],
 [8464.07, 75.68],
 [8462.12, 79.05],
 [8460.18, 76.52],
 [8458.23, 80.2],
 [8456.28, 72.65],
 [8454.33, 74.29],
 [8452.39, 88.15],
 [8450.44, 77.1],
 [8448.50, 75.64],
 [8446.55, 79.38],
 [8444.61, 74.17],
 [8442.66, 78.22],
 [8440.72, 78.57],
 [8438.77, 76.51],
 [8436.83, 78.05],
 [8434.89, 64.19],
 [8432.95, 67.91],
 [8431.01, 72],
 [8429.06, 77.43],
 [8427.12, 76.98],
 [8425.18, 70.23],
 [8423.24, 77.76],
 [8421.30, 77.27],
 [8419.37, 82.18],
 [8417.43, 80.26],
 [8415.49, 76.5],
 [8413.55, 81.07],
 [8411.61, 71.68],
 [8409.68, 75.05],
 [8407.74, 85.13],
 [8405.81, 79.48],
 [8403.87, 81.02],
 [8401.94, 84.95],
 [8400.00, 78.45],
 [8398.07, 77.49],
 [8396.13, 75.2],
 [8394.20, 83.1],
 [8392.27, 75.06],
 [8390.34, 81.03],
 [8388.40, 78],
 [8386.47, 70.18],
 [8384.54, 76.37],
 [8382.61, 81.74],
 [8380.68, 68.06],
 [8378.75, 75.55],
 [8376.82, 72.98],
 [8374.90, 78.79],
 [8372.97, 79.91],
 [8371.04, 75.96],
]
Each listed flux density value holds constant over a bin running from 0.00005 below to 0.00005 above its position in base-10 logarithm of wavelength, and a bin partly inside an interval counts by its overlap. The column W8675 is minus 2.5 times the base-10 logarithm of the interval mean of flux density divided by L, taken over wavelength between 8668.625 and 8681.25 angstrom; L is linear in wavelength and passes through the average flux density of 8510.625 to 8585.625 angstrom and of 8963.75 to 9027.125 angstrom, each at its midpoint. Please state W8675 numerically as -0.02 mag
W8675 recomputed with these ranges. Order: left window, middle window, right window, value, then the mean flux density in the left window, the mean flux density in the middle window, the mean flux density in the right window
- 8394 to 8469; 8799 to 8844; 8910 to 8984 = 0.02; 76.8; 74.2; 75.1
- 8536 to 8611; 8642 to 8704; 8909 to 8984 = 0.02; 74.4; 73.4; 75.1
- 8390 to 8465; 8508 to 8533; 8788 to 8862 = 0.03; 77.3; 74.6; 75.2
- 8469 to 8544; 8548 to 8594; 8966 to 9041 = -0.05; 73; 76.7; 75.6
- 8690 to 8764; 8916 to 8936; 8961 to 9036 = 0.00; 76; 75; 75.1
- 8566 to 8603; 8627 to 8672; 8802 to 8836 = 0.03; 76.8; 73.8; 73.8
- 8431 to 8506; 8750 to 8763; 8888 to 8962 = 0.02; 75.4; 74.3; 75.8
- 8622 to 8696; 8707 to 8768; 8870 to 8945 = -0.02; 74.1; 75.9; 75.7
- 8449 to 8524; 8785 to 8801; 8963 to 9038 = -0.03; 75.2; 77.5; 75.5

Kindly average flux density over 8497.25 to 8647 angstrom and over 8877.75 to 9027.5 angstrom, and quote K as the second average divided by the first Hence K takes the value 1.01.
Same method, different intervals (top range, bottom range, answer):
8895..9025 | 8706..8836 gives 1.00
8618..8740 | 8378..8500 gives 0.99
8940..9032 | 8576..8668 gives 1.00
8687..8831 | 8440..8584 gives 1.01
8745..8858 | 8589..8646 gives 0.98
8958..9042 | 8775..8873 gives 1.00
